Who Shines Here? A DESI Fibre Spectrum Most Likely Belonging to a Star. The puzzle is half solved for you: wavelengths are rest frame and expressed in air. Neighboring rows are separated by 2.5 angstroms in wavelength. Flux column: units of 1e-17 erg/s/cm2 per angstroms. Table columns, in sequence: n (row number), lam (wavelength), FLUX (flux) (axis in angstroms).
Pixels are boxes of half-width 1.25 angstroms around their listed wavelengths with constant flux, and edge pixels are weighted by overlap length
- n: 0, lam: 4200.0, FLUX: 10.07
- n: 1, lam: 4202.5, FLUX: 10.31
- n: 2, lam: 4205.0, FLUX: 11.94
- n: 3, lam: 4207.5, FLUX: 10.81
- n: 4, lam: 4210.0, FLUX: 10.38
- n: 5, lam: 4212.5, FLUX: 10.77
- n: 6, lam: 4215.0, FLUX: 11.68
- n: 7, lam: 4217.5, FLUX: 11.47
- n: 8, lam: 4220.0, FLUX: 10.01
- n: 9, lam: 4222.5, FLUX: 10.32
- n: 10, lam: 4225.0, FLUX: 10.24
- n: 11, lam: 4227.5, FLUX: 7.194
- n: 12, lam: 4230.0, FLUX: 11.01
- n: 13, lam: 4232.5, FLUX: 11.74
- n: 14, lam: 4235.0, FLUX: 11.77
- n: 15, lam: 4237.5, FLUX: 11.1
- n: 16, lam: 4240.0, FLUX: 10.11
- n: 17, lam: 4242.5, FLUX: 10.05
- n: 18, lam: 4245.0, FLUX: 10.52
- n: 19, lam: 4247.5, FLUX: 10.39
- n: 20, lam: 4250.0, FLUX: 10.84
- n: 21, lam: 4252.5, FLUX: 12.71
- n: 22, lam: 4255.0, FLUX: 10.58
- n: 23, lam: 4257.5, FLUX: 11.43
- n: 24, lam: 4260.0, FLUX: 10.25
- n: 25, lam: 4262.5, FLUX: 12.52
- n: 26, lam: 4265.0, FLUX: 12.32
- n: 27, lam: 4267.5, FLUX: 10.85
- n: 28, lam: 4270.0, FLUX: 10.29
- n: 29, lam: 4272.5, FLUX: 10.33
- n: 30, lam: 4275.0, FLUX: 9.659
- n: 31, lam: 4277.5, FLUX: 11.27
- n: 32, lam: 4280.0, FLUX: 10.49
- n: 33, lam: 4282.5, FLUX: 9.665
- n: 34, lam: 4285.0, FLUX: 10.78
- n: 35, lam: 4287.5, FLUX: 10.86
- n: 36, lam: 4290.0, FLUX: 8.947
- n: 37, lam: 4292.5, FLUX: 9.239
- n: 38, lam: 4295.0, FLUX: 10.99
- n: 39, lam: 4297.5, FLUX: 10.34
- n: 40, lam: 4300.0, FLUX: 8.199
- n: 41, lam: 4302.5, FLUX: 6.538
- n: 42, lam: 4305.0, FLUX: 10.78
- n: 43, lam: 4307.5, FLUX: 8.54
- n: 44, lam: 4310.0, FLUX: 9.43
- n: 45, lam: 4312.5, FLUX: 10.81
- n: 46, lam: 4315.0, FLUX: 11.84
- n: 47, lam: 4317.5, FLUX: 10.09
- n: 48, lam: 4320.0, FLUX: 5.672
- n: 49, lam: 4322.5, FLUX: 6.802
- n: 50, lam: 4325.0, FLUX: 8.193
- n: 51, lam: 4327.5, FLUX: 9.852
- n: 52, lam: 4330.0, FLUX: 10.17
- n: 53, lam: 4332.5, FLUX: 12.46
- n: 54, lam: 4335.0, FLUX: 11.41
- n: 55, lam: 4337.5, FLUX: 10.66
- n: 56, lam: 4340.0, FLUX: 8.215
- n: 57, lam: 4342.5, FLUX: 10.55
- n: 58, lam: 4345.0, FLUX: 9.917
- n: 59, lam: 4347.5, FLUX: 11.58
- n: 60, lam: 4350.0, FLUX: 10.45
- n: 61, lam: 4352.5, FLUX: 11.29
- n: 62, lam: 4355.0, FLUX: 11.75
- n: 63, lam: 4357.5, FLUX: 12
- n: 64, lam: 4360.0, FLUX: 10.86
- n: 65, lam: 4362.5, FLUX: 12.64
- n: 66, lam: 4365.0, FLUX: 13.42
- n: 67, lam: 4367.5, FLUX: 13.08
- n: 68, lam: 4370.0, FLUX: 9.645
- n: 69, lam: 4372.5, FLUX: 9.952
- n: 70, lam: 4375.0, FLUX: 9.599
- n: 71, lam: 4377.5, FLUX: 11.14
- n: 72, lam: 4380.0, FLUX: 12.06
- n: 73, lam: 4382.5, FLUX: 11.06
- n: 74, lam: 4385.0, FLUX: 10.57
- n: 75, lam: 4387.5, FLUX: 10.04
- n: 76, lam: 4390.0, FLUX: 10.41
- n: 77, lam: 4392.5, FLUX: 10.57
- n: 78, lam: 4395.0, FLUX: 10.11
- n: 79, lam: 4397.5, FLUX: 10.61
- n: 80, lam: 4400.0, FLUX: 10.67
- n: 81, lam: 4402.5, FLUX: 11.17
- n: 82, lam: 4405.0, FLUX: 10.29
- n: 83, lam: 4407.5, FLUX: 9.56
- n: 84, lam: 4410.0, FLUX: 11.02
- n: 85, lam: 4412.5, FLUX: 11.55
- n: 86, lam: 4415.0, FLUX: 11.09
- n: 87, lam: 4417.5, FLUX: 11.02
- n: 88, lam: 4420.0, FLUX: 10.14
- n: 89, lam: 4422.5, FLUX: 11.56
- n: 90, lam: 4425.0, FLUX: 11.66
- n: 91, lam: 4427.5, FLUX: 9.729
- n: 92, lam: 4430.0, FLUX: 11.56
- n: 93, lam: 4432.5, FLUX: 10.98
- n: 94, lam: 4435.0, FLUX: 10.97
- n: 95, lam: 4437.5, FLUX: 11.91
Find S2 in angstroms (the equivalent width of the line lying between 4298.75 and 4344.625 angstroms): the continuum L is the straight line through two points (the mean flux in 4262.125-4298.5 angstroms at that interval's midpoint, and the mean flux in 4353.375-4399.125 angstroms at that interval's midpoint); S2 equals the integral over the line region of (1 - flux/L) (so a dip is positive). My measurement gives 5.6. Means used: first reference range 10.5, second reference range 11.1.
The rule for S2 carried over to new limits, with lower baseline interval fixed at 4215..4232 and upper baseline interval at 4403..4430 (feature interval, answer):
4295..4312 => 2.1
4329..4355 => -0.3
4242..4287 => -2.1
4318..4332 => 2.7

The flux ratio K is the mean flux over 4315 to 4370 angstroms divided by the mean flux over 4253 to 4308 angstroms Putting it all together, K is 1.03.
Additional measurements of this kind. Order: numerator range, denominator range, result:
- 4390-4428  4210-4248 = 1.02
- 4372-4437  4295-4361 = 1.08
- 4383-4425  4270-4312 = 1.09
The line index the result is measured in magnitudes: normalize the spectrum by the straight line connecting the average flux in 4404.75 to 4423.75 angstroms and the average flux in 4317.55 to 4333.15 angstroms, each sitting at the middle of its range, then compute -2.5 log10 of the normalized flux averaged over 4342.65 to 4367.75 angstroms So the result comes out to -0.22 mag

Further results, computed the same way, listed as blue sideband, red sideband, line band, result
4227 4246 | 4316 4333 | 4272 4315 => -0.041 mag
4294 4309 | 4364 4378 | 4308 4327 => 0.073 mag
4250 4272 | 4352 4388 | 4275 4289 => 0.080 mag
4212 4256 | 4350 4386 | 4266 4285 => 0.048 mag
